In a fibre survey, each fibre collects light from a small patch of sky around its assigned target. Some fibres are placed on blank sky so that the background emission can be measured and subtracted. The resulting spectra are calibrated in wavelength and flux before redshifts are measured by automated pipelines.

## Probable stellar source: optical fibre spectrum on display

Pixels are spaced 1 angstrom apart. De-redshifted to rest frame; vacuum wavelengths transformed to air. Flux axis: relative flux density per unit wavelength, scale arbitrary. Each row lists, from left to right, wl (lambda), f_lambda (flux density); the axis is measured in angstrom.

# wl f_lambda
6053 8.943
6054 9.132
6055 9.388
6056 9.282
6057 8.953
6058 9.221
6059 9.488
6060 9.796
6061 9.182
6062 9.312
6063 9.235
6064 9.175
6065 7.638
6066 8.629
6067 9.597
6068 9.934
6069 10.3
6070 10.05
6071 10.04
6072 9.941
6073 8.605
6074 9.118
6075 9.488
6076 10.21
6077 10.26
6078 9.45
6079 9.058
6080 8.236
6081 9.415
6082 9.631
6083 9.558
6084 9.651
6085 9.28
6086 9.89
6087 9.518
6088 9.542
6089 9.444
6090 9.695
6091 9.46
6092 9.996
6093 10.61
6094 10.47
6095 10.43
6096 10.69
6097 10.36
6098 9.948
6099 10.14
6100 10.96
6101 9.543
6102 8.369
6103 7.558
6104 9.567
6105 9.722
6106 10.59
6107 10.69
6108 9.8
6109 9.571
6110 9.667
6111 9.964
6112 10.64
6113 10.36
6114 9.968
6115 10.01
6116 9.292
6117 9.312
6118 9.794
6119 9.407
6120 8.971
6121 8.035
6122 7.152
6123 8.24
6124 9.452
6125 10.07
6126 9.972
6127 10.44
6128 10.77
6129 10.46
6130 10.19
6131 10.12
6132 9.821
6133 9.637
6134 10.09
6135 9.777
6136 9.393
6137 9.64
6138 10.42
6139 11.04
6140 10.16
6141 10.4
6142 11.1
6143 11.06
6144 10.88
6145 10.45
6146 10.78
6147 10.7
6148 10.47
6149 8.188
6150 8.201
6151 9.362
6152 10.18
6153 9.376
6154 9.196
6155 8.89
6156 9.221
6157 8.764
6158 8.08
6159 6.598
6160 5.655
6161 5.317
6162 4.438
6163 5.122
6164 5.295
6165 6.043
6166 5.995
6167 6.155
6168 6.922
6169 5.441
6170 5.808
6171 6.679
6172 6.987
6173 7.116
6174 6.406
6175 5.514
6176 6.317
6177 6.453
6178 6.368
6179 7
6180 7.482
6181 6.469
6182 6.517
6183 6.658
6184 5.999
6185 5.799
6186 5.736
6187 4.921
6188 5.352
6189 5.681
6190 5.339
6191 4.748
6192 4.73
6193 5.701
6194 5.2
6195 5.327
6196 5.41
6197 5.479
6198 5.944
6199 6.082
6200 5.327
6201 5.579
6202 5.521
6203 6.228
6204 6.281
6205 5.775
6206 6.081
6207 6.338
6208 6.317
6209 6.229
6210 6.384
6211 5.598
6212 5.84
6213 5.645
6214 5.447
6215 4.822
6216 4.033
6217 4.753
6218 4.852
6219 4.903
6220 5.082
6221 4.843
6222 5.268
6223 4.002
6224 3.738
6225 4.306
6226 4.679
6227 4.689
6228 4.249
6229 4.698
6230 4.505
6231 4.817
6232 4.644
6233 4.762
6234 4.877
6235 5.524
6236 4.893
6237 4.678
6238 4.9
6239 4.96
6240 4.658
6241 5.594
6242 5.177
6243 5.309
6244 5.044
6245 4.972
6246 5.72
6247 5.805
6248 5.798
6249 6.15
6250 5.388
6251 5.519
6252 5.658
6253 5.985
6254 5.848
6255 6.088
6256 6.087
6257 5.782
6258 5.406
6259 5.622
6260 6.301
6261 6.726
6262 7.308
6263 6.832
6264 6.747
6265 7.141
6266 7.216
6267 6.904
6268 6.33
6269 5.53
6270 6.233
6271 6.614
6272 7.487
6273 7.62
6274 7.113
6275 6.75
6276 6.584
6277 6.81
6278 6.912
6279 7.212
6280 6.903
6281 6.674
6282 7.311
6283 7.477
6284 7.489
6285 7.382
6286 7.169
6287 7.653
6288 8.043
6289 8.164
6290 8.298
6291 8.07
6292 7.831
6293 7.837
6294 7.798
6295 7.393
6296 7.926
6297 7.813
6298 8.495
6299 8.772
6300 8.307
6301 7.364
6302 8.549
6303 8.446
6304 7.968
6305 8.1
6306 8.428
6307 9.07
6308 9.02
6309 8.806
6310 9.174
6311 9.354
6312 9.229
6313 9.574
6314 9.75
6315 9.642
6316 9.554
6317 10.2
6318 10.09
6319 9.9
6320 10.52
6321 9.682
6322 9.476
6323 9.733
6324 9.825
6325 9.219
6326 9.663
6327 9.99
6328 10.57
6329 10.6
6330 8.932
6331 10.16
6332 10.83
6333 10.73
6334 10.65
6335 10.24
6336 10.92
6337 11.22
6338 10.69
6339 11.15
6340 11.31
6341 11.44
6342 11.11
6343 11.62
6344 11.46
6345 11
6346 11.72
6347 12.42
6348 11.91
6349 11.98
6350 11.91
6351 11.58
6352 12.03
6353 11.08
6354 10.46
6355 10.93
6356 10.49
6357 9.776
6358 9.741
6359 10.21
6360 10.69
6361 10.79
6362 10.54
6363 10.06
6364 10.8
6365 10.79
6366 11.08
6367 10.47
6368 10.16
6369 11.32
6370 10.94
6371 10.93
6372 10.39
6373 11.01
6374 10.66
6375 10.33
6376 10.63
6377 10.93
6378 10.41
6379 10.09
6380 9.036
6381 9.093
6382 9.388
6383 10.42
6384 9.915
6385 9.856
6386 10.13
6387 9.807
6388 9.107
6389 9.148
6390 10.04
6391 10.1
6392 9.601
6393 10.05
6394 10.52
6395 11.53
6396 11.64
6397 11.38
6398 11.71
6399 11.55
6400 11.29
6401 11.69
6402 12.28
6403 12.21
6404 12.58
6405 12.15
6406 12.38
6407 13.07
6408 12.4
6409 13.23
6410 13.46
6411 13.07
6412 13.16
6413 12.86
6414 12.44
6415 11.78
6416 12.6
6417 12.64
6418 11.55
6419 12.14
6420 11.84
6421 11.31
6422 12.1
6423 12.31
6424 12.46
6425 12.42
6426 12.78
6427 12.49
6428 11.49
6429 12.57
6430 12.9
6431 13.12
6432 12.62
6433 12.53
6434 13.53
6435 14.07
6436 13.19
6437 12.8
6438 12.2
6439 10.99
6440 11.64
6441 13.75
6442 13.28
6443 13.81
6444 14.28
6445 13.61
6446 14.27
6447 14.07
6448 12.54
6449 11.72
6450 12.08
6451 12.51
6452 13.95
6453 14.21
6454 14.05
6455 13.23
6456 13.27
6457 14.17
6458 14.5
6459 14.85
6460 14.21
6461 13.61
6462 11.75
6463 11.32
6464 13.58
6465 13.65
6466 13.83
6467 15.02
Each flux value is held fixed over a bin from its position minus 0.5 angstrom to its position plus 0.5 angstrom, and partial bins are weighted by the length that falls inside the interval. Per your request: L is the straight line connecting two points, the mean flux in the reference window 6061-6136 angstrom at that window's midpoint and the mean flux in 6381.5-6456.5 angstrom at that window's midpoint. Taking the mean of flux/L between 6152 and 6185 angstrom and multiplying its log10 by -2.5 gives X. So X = 0.45 mag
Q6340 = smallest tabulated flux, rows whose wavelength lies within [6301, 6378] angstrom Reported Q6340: 7.364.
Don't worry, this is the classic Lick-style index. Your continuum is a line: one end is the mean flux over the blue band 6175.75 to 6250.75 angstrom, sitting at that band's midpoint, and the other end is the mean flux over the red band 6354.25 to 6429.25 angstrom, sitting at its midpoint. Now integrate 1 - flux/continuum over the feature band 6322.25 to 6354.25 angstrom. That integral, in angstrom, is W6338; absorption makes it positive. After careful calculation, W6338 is -4.8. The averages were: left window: 5.42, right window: 11.2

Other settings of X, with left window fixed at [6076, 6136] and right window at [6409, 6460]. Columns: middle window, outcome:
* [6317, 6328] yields 0.197 mag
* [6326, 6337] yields 0.151 mag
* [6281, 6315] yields 0.370 mag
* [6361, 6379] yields 0.154 mag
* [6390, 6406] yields 0.111 mag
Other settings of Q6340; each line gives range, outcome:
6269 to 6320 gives 5.53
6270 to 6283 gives 6.233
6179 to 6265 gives 3.738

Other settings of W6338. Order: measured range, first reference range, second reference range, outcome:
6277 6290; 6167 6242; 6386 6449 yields 0.99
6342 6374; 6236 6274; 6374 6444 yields -3.86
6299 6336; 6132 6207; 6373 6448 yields 2.16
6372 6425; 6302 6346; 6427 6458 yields 2.96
